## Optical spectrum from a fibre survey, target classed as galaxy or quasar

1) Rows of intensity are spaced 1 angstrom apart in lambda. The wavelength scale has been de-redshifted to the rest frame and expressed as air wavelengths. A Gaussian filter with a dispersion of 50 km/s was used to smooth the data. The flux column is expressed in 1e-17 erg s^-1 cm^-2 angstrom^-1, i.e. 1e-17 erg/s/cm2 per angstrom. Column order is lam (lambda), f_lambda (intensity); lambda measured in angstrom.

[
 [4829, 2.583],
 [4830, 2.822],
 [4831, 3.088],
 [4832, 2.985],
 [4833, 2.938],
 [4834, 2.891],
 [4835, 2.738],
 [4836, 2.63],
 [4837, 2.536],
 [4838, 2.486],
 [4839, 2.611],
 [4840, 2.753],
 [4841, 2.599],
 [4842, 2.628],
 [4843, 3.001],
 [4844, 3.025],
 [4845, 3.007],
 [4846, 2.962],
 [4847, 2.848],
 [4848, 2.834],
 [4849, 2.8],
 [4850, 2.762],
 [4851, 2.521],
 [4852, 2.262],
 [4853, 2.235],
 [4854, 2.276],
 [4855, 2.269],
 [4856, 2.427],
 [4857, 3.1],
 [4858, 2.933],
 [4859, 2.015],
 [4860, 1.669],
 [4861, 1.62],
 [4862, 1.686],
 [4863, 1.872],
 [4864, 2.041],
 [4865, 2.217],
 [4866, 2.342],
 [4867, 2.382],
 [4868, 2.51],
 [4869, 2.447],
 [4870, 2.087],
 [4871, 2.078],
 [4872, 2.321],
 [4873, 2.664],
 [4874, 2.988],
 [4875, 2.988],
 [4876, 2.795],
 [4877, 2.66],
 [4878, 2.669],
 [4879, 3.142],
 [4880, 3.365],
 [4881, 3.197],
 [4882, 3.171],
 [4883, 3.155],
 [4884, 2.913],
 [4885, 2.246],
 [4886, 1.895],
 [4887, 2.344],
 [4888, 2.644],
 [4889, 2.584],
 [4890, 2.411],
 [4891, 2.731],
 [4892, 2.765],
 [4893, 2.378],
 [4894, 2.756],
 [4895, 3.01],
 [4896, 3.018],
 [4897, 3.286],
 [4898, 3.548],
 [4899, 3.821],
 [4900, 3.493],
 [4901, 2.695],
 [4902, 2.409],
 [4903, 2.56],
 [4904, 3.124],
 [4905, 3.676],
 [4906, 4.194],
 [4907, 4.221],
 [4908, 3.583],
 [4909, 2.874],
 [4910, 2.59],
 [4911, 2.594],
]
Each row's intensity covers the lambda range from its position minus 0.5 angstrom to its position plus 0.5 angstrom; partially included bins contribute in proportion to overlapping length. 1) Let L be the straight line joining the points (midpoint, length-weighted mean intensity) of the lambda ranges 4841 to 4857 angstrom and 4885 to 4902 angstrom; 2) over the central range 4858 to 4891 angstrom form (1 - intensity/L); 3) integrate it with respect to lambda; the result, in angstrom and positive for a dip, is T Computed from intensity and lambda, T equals 3.2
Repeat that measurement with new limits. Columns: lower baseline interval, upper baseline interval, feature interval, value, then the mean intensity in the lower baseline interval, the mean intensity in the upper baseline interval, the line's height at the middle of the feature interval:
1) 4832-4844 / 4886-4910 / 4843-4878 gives 4.5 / 2.73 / 3.02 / 2.84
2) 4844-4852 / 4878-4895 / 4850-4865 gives 3.0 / 2.8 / 2.74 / 2.78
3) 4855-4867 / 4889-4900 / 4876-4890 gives -0.3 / 2.19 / 2.98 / 2.71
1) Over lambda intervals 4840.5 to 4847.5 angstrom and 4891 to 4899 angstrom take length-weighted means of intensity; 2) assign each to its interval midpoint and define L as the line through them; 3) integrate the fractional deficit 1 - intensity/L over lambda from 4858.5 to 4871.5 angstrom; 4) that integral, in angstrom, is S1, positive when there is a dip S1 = 3.78 angstrom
